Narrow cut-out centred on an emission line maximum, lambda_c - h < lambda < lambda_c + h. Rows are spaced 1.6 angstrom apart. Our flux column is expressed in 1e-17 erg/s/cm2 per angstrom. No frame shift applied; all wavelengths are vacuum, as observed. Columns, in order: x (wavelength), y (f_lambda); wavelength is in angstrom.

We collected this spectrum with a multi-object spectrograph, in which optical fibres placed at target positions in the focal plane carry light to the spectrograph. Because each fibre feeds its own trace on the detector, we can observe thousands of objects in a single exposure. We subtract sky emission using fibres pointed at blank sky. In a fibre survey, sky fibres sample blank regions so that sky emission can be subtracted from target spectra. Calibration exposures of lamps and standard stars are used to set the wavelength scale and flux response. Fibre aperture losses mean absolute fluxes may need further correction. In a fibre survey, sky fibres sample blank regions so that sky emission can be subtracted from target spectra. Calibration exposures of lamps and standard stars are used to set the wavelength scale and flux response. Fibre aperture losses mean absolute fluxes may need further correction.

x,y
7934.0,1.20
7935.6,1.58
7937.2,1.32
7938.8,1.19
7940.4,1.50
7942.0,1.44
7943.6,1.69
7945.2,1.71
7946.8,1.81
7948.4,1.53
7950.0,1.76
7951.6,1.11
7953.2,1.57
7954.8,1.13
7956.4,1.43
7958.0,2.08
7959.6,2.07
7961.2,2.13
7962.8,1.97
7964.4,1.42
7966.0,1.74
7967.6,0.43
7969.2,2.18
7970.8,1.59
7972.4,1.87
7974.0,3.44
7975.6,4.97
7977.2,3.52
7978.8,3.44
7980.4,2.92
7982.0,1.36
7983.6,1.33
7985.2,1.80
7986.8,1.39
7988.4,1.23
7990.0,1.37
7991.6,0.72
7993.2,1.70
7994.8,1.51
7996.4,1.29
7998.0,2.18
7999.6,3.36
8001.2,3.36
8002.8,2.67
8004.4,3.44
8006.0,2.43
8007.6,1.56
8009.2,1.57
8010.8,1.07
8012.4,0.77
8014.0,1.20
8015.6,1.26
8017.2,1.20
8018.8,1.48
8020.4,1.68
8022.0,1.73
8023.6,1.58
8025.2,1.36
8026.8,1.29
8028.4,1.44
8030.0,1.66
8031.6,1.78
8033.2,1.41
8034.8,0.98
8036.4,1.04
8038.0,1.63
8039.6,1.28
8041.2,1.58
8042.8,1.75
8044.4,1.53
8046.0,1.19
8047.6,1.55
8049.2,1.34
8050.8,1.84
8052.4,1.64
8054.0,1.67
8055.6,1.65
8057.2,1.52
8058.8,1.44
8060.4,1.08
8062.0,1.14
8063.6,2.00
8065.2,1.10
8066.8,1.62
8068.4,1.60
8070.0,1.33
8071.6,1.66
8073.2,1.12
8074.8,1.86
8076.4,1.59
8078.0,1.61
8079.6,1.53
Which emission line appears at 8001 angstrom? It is [N II] 6583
